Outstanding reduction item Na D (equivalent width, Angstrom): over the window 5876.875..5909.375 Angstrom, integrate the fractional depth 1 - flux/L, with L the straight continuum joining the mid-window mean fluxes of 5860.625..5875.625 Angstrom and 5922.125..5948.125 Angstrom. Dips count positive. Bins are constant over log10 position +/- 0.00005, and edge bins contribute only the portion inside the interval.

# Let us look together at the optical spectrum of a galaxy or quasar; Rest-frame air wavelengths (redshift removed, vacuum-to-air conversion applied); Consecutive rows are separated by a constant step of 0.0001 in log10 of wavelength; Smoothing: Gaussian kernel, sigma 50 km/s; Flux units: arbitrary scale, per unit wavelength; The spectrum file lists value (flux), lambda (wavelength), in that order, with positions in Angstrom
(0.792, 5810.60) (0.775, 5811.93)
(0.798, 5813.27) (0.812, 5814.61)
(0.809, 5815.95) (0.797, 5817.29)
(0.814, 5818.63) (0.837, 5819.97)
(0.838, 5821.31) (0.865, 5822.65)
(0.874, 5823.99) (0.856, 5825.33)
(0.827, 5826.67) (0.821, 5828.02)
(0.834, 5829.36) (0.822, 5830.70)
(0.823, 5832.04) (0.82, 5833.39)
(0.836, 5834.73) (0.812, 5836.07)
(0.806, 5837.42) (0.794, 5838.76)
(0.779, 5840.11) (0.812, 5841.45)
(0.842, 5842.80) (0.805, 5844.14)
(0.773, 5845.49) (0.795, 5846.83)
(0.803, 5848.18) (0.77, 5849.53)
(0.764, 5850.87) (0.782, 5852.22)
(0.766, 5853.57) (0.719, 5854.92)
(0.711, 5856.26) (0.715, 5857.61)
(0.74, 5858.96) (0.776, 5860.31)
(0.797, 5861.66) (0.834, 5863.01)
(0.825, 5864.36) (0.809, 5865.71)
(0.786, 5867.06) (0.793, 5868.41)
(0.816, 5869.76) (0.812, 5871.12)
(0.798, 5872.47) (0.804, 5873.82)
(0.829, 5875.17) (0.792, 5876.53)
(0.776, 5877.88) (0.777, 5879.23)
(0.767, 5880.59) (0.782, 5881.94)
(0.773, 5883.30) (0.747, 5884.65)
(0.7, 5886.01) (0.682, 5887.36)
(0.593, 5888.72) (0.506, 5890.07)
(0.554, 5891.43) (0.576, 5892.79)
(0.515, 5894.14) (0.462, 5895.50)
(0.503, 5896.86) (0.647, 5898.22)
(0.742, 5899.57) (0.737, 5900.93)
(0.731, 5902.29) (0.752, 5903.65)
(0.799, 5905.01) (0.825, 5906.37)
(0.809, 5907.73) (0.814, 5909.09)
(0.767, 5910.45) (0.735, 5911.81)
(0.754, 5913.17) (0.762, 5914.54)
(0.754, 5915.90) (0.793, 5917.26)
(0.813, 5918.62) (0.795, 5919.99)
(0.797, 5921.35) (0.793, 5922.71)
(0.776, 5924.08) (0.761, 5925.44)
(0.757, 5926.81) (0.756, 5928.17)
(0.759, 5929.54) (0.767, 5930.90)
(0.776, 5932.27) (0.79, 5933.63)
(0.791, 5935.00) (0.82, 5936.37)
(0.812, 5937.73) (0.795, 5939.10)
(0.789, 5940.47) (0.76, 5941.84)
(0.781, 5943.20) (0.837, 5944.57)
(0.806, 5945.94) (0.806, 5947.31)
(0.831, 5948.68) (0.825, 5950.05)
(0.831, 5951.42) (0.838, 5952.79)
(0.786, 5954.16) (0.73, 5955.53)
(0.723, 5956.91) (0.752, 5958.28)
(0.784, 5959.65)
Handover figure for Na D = 4.5 Angstrom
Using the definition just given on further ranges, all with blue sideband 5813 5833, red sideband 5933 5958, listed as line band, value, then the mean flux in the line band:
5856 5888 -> 1.49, 0.778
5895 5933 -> 2.61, 0.749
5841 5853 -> 0.42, 0.793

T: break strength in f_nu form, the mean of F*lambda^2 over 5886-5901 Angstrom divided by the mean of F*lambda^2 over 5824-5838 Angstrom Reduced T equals 0.73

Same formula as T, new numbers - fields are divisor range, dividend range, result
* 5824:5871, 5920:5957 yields 1.02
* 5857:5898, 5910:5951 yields 1.11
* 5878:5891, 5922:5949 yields 1.14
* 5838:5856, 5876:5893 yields 0.90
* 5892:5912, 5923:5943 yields 1.14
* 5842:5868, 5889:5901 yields 0.75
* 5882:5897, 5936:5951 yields 1.34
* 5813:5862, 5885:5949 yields 0.95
